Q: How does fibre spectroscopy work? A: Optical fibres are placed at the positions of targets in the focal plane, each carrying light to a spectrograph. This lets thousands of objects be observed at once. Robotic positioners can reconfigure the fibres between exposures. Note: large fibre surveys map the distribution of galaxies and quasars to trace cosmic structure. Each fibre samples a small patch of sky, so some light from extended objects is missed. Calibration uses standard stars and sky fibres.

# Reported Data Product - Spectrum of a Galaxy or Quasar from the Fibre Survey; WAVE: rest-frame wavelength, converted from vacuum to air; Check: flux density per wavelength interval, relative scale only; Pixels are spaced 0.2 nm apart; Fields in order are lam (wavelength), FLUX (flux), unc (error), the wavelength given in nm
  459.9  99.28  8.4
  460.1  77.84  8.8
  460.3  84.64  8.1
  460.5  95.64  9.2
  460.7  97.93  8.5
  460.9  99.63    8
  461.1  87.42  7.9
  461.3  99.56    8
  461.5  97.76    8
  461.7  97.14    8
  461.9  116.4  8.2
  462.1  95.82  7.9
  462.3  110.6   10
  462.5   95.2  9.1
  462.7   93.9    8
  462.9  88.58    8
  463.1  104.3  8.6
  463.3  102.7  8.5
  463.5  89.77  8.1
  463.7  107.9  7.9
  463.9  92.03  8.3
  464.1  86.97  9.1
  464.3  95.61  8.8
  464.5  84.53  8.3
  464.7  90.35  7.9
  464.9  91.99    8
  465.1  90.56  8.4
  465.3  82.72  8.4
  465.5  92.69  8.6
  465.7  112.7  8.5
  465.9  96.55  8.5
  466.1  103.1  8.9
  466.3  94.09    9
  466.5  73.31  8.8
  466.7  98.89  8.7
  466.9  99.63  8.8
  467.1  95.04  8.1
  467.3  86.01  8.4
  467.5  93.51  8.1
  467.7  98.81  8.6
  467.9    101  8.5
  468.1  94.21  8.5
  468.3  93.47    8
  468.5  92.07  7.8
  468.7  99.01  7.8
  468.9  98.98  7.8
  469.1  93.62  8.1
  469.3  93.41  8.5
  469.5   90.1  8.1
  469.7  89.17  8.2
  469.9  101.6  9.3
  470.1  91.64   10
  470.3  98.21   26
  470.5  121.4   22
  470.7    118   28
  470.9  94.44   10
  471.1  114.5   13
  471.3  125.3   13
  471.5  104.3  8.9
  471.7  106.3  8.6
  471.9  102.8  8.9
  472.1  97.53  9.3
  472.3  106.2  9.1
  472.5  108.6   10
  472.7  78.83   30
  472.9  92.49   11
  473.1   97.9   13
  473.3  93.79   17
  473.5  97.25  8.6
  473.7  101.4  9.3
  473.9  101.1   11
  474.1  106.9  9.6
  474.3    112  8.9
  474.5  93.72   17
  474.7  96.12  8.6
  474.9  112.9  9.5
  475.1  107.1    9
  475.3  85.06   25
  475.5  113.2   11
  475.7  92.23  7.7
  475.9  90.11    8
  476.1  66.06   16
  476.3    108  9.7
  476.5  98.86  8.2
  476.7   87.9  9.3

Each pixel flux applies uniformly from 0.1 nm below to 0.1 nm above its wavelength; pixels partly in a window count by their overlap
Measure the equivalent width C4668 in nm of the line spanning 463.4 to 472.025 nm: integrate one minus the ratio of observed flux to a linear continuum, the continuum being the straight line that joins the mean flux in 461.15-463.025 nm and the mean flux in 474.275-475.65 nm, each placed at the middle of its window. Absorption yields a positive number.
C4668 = 0.28 nm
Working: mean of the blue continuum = 99.2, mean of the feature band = 97.2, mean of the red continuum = 102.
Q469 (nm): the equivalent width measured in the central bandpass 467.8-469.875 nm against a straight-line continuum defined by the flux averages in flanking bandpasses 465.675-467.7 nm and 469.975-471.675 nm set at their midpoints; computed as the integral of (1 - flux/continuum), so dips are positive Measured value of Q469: 0.142 nm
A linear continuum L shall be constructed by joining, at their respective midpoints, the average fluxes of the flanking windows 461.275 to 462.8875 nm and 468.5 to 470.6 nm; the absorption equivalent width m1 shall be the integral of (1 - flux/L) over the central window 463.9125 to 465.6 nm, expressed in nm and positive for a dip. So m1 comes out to 0.16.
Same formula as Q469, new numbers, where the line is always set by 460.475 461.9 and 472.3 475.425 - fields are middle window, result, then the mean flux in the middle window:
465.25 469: 0.13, 95.2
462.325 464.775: 0.08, 94.9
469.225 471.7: -0.12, 104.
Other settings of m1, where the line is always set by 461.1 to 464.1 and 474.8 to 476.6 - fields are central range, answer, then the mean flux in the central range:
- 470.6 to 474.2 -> -0.192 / 103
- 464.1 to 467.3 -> 0.170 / 93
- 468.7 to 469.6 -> 0.030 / 94.6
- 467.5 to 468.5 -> 0.019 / 96.1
